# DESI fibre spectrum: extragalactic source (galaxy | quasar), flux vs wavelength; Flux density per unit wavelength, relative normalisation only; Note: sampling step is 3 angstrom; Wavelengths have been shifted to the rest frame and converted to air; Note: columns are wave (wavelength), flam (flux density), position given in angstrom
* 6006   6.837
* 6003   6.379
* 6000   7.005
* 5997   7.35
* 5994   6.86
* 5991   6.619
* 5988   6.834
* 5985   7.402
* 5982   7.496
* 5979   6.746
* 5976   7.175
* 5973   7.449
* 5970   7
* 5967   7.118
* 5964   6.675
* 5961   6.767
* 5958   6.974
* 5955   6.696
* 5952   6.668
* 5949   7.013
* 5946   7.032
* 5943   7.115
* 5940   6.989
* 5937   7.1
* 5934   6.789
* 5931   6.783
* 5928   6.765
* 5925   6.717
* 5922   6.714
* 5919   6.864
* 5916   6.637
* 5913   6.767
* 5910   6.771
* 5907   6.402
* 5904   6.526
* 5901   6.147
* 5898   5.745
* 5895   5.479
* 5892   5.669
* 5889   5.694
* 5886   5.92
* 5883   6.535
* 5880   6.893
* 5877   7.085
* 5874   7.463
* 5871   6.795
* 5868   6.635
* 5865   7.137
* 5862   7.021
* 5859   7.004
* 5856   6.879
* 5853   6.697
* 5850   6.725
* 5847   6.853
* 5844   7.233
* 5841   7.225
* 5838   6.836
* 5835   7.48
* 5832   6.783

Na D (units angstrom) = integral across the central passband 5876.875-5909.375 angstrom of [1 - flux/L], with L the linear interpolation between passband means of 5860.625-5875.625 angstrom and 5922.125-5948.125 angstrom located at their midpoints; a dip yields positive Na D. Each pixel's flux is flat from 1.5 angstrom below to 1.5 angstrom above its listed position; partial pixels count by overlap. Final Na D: 3.7 angstrom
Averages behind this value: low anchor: 7.01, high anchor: 6.9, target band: 6.17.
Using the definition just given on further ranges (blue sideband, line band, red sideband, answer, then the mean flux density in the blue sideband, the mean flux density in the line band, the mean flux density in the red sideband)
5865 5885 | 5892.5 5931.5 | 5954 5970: 2.40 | 6.89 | 6.46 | 6.87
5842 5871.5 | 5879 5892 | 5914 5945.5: 1.35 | 6.91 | 6.17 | 6.85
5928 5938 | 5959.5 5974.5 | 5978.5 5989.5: 0.12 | 6.86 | 7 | 7.15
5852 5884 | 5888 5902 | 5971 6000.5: 2.48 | 6.93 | 5.73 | 7.1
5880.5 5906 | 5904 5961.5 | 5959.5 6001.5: -3.04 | 6.01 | 6.81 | 7.04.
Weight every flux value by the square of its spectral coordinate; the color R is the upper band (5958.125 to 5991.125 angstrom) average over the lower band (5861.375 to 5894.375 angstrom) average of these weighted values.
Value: 1.11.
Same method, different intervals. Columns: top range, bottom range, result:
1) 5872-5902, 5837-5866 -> 0.91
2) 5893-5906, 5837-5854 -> 0.88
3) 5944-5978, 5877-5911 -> 1.15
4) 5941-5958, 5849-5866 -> 1.03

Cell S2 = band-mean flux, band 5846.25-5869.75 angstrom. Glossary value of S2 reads 6.87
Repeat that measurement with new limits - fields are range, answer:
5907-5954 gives 6.83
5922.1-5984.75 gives 6.96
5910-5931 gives 6.75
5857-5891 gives 6.73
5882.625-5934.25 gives 6.37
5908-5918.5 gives 6.72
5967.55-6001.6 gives 7.08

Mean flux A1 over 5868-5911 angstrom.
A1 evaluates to 6.37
